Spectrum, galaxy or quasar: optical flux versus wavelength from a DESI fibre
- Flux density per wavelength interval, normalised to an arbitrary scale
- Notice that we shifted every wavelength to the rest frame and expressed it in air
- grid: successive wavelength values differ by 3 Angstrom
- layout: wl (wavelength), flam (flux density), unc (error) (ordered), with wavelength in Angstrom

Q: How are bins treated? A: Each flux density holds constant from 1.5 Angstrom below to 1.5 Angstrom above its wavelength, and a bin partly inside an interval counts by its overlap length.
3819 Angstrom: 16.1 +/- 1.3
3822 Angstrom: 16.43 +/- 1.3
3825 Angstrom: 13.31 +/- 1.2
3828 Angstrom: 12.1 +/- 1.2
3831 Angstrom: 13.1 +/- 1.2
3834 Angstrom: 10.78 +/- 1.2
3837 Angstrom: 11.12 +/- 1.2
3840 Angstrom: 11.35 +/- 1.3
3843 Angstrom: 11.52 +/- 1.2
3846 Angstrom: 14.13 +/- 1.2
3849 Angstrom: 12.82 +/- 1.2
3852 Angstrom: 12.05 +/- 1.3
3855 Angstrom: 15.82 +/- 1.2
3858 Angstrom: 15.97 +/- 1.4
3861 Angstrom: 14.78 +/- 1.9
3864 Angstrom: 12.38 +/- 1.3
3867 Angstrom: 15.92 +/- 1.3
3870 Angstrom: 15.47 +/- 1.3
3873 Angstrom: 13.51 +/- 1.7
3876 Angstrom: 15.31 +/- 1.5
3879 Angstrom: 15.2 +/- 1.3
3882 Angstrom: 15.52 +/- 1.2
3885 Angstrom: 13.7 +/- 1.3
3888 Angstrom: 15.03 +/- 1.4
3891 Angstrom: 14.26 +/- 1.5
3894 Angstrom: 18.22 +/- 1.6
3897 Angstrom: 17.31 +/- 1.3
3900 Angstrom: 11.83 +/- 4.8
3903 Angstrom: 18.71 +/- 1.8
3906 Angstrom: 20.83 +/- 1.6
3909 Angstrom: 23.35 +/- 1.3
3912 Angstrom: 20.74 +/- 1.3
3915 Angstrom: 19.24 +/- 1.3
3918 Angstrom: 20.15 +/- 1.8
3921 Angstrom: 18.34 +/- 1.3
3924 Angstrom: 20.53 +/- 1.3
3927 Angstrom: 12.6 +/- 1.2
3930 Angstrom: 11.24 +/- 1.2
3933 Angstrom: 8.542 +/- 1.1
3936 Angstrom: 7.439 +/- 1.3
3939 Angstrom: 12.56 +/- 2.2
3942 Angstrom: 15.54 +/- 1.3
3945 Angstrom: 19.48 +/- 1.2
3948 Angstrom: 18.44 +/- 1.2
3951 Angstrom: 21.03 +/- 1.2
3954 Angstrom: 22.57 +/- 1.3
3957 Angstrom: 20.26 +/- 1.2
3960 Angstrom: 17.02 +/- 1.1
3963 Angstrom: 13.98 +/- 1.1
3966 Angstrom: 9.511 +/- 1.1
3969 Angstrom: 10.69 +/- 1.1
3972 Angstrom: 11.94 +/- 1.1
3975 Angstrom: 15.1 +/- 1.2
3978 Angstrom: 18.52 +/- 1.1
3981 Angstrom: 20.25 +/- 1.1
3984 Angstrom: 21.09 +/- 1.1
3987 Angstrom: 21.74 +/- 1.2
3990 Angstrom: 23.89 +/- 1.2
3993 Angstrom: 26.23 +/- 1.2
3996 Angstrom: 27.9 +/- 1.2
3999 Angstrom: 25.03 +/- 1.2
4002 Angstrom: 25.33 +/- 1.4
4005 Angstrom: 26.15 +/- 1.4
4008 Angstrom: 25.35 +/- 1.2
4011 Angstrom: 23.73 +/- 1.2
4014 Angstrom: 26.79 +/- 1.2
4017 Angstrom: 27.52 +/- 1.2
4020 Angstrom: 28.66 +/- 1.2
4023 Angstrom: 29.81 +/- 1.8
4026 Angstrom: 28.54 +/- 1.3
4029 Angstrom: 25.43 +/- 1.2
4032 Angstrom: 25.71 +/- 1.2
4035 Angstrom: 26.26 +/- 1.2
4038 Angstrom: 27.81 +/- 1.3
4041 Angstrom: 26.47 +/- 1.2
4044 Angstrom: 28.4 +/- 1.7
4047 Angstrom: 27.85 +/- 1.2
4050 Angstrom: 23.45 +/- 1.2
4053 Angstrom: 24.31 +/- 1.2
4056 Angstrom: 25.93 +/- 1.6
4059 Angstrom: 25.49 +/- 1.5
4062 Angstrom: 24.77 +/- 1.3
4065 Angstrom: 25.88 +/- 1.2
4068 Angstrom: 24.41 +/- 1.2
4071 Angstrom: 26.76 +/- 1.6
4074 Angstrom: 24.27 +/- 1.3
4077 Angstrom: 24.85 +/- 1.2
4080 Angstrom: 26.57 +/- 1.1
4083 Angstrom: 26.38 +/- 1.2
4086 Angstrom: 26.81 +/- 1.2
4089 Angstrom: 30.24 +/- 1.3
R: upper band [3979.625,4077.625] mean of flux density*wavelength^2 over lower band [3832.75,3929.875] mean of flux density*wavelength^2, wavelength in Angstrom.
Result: 1.78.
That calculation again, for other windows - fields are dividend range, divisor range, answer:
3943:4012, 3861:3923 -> 1.26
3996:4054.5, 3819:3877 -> 2.13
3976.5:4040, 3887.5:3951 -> 1.60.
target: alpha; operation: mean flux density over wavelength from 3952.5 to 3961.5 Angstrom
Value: 20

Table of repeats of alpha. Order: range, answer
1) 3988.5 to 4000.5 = 25.8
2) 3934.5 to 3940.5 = 10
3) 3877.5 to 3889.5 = 14.9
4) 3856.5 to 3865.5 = 14.4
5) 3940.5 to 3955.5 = 19.4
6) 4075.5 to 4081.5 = 25.7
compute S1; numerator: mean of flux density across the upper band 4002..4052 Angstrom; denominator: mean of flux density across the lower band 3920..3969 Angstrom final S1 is 1.73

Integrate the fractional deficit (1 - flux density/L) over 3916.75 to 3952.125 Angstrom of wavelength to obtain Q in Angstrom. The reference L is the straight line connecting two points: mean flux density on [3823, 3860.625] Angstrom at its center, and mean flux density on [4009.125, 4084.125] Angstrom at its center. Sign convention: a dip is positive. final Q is 6.6 Angstrom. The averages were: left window 12.9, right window 26.2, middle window 15.4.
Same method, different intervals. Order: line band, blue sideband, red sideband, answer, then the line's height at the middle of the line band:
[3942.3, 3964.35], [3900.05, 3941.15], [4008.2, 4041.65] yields 0.9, 19.6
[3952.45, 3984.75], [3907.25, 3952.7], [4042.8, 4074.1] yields 5.0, 19.4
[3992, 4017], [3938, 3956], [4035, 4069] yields -3.7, 22.6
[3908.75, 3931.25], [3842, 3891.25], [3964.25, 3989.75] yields -4.0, 15.4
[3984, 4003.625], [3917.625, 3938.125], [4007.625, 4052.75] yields -2.3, 22.1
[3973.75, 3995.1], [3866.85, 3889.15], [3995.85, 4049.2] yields 2.2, 23.6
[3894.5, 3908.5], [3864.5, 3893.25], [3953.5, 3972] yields -2.6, 14.9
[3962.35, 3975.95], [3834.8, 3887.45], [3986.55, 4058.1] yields 6.2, 22.2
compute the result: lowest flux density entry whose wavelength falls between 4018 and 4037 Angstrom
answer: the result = 25.43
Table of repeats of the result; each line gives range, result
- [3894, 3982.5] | 7.439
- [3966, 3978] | 9.511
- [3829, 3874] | 10.78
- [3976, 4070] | 18.52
